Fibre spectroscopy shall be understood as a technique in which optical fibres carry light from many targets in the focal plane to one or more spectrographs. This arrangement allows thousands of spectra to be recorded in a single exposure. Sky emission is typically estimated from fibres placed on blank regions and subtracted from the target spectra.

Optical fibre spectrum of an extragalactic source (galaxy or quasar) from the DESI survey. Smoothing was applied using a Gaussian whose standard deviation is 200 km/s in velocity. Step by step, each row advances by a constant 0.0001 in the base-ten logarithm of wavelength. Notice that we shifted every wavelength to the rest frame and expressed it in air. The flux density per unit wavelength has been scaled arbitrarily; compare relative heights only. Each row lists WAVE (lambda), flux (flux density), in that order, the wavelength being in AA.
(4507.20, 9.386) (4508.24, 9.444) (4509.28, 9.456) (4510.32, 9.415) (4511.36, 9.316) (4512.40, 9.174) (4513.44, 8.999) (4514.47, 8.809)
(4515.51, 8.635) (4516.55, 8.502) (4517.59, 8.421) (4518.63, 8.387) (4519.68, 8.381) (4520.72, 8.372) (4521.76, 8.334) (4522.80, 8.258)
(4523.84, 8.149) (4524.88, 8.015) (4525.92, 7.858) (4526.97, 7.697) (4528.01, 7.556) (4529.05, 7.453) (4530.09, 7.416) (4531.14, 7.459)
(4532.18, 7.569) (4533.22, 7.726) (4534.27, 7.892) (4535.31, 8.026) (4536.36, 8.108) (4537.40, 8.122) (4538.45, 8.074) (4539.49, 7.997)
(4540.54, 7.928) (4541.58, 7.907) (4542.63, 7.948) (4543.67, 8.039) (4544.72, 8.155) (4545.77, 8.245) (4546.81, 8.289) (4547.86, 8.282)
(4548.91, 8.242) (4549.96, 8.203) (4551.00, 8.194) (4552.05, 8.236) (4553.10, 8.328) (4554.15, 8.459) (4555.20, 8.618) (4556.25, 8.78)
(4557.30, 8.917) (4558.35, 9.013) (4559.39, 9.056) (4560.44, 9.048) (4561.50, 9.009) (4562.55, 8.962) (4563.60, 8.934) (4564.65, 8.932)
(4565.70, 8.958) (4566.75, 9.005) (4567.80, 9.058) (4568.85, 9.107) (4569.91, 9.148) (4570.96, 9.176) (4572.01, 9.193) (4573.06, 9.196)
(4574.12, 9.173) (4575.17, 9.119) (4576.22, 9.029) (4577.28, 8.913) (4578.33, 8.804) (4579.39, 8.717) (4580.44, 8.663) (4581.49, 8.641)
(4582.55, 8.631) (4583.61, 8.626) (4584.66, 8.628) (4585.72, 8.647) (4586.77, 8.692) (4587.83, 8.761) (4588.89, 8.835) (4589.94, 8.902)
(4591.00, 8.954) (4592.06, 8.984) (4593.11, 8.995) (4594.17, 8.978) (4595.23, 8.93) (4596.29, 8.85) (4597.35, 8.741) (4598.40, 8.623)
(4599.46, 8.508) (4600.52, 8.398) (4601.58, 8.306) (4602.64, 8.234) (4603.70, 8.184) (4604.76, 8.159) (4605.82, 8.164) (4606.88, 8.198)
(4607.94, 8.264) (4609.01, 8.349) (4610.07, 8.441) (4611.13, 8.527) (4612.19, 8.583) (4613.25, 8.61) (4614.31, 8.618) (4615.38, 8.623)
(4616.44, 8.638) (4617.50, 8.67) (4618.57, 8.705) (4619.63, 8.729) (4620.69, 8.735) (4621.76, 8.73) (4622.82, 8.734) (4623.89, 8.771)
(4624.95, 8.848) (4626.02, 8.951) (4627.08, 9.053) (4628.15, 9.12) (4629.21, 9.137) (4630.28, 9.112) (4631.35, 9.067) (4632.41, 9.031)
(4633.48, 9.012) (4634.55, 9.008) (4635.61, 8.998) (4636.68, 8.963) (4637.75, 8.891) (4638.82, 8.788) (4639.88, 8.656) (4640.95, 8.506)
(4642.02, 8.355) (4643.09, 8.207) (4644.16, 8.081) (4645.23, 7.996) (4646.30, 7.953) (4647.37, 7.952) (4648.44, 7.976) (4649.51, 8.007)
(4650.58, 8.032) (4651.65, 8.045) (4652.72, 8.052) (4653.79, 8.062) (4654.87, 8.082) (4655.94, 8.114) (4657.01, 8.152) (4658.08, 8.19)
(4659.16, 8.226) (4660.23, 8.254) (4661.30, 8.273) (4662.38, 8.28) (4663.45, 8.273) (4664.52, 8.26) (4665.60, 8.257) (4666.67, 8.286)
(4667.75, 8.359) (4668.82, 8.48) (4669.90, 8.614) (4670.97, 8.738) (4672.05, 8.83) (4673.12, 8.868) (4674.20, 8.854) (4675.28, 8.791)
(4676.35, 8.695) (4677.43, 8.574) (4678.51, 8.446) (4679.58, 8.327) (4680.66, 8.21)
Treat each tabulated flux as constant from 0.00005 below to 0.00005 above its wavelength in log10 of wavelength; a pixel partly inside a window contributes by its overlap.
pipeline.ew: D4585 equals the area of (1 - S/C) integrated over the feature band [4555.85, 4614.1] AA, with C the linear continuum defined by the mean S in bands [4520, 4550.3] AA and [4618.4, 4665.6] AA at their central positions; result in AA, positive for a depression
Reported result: -3.87 AA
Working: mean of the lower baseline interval 7.98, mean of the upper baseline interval 8.5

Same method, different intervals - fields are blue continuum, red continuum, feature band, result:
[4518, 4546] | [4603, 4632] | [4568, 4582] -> -1.1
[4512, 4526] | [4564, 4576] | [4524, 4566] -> 2.7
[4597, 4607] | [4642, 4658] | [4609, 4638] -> -2.1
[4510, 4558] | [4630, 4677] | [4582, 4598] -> -0.9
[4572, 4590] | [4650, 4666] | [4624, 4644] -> -1.1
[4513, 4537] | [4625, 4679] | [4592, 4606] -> -0.4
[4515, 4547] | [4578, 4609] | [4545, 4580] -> -2.0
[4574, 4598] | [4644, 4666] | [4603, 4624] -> 0.1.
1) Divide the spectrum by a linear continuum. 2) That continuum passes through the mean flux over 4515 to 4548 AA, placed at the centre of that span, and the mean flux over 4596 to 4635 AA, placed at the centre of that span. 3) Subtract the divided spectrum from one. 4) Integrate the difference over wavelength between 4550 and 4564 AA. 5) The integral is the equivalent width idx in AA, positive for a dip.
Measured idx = -0.8 AA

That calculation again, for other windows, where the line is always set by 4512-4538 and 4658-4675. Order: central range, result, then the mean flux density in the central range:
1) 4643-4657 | 0.6 AA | 8.04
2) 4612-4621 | -0.3 AA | 8.66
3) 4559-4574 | -1.5 AA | 9.05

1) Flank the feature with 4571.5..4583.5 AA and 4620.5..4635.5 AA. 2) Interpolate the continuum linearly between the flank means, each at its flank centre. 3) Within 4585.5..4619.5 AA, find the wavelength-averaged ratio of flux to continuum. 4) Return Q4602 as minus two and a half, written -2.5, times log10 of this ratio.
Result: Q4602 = 0.04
